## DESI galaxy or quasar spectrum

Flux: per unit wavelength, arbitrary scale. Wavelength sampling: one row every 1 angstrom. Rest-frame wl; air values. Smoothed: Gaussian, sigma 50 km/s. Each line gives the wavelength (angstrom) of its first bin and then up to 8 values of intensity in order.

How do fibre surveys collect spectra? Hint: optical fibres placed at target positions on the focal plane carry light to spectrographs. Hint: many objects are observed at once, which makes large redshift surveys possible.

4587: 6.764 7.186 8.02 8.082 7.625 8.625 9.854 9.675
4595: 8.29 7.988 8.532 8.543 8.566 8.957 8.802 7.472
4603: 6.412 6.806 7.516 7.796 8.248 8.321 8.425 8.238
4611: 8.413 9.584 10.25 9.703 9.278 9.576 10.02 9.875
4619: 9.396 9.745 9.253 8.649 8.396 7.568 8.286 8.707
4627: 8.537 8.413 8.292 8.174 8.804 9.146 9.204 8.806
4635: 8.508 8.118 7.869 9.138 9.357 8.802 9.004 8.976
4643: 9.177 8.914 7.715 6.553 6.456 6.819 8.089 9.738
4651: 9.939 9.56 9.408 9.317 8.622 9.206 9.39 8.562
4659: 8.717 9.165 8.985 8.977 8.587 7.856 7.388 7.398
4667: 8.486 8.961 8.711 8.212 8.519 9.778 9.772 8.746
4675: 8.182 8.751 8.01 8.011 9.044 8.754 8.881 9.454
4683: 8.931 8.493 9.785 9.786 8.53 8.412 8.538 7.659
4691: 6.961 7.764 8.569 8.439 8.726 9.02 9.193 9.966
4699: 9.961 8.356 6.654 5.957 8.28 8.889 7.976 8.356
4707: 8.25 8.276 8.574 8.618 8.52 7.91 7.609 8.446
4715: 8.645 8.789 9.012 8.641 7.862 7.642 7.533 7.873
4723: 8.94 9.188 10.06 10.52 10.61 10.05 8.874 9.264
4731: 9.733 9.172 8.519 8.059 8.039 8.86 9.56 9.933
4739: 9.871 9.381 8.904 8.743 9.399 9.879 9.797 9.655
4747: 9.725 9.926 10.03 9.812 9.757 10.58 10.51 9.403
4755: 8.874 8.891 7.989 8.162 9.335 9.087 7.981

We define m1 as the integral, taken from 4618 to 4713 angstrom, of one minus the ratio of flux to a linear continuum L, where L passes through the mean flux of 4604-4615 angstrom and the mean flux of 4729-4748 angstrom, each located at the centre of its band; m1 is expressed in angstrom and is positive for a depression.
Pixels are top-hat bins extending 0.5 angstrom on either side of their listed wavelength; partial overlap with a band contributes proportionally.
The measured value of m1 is 3.1 angstrom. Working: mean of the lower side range 8.59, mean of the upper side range 9.26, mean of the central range 8.59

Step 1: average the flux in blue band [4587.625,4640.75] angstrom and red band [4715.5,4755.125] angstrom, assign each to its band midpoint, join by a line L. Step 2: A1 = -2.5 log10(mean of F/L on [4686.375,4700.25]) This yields 0.06 mag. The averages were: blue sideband 8.61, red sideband 9.28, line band 8.59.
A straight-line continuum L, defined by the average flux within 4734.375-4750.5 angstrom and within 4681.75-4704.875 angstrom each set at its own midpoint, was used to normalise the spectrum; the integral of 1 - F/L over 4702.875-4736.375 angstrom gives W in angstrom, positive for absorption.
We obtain 1.2 angstrom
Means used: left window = 8.52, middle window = 8.7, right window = 9.46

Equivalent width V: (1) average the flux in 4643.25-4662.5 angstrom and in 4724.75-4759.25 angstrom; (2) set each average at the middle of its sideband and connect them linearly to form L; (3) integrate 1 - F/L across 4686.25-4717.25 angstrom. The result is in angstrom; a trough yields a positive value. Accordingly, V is 2.4 angstrom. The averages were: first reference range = 8.65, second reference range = 9.42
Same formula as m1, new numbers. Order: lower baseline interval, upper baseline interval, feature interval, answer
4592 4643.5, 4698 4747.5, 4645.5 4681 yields 0.6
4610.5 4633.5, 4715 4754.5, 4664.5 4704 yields 2.6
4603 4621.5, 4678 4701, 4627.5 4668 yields 0.9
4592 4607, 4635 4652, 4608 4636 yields -1.9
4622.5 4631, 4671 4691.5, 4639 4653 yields -0.1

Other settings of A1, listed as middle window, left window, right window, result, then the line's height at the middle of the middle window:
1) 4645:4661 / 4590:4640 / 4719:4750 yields 0.03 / 8.83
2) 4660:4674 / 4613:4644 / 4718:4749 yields 0.05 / 9.02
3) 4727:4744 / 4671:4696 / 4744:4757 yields 0.03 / 9.46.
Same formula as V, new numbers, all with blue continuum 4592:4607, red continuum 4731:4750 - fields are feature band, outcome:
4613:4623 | -1.3 angstrom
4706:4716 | 0.8 angstrom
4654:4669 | 0.2 angstrom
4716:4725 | 0.7 angstrom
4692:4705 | 0.8 angstrom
